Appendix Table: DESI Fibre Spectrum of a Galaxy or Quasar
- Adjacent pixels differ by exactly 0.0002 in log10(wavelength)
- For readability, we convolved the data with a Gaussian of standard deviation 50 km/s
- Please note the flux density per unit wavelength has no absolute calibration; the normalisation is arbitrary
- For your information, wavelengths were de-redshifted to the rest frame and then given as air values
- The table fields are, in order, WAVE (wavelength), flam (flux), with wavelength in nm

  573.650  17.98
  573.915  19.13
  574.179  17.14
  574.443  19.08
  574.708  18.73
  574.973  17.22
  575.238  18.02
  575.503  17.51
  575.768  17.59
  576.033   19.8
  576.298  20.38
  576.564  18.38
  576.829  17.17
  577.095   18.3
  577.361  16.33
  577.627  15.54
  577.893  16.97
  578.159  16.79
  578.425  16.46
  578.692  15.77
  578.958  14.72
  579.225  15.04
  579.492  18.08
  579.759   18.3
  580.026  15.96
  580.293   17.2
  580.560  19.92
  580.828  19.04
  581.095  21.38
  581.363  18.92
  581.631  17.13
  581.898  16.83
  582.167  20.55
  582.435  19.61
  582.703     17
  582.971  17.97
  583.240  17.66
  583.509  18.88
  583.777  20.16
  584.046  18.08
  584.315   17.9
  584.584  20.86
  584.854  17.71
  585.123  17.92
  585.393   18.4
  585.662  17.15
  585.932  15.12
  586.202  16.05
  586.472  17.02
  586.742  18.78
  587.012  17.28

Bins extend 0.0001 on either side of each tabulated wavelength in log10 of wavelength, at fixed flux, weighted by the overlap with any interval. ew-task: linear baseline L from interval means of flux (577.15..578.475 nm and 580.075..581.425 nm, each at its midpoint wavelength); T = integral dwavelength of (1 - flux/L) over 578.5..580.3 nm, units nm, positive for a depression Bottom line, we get 0.15 nm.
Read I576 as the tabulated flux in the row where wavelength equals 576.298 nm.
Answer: 20.38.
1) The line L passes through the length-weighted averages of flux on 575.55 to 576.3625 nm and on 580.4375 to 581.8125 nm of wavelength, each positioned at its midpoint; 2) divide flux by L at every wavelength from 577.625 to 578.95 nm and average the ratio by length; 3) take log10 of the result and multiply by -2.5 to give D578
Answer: 0.175 mag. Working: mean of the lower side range 19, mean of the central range 16.2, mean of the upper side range 19.2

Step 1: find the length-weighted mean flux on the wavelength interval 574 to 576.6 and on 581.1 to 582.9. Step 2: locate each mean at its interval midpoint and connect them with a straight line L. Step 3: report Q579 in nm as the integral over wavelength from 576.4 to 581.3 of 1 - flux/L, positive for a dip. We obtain 0.30 nm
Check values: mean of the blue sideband 18.4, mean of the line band 17.3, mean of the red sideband 18.5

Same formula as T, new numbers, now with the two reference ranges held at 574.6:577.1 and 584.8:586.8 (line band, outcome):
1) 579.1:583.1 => -0.110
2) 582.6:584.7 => -0.137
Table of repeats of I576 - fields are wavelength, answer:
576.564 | 18.38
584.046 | 18.08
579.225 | 15.04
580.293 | 17.2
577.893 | 16.97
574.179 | 17.14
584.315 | 17.9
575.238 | 18.02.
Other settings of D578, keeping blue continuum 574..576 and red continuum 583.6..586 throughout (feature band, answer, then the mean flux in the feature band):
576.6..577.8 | 0.069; 17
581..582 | -0.021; 18.5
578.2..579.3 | 0.160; 15.6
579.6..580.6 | 0.029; 17.7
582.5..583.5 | 0.021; 17.9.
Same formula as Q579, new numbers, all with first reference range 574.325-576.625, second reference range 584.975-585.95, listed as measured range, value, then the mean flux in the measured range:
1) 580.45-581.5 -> -0.11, 19.8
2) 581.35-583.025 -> -0.05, 18.3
